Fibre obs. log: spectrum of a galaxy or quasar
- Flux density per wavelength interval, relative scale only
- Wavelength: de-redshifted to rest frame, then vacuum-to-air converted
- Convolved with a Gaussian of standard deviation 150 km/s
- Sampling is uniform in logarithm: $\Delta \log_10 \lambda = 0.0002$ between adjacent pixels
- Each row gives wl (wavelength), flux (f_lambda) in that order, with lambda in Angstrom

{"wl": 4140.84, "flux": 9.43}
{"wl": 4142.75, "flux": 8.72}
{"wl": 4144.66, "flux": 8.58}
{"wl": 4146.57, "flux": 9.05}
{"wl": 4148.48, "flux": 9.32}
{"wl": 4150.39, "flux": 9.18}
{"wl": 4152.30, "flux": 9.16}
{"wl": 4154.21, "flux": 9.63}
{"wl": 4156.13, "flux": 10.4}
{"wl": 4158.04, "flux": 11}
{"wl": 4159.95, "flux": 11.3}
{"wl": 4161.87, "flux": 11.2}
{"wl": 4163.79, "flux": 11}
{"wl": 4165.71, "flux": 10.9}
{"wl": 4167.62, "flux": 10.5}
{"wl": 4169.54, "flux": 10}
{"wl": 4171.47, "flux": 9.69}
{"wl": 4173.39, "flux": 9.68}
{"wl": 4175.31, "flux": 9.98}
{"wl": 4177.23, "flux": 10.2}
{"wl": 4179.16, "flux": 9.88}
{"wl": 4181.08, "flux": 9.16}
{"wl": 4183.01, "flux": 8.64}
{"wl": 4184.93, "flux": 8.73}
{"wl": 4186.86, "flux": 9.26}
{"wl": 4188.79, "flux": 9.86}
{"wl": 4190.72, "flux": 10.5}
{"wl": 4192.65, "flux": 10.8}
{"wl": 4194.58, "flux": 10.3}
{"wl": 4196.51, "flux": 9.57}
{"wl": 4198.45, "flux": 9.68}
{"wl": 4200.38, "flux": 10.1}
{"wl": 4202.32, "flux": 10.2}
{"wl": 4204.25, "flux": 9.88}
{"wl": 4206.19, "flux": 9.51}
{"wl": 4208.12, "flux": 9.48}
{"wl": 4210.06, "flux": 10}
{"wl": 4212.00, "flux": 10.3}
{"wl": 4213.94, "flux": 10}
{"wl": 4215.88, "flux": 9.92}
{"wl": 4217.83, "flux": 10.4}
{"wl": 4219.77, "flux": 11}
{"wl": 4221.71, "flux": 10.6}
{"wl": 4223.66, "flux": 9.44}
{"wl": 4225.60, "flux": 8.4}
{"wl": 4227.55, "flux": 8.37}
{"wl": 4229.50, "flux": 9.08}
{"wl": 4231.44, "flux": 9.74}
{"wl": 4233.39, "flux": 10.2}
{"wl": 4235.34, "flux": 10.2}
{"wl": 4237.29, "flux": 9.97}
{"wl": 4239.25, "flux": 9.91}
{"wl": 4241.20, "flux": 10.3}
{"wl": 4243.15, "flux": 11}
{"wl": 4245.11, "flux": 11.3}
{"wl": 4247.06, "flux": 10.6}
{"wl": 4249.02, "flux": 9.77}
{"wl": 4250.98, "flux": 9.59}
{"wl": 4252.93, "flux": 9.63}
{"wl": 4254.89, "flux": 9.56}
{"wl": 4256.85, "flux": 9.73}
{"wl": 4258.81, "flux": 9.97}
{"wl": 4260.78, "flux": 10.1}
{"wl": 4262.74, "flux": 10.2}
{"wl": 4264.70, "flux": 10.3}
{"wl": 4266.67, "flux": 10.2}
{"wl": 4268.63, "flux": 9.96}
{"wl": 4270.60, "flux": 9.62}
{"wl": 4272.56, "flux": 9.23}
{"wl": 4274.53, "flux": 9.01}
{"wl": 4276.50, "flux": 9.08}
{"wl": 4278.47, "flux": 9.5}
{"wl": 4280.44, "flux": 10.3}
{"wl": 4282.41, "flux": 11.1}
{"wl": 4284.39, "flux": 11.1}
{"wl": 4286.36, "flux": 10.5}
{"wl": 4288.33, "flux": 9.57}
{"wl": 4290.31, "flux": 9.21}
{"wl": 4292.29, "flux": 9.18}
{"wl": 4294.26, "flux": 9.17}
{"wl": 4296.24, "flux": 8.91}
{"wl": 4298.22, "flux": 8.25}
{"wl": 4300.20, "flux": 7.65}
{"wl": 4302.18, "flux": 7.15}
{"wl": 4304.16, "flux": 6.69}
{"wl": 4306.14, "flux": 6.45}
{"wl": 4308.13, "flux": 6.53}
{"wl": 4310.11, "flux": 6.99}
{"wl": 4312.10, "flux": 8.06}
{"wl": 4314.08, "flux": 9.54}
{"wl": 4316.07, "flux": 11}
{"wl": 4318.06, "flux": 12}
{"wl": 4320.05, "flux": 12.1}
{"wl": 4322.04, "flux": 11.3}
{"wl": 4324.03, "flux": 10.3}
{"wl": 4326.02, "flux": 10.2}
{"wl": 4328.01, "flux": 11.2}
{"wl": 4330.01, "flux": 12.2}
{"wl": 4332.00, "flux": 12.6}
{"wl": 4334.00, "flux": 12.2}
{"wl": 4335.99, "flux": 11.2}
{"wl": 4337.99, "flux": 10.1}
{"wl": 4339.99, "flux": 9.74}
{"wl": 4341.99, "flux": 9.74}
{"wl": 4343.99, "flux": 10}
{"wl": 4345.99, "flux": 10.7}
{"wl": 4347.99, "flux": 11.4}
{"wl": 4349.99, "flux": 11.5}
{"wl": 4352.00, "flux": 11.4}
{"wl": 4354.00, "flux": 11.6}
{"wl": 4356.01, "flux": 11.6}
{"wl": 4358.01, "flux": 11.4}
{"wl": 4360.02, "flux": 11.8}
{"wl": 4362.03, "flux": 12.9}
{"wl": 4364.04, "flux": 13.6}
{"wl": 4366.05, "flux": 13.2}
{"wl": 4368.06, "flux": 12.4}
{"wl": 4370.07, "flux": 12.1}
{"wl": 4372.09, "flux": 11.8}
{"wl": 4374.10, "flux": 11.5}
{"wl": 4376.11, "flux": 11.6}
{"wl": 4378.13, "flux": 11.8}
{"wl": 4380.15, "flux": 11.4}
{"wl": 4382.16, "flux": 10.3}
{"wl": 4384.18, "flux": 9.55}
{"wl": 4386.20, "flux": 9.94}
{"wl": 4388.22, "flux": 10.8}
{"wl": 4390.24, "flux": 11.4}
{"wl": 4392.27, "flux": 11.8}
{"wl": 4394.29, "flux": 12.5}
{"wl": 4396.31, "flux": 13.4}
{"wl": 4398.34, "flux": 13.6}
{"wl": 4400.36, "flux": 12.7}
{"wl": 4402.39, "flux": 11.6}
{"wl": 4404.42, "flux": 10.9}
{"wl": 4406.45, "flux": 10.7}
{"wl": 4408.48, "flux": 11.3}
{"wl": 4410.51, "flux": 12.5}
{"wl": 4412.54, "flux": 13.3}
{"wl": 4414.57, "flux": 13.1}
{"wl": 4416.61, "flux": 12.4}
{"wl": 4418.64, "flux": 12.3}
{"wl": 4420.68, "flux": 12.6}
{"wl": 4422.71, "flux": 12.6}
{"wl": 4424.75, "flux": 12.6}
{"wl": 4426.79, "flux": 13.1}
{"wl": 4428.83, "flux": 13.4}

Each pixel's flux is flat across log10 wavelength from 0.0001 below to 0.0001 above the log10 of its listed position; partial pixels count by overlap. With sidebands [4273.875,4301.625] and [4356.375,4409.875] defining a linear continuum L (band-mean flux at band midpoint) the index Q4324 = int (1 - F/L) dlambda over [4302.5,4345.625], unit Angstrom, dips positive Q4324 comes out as 1.57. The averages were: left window 9.43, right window 11.8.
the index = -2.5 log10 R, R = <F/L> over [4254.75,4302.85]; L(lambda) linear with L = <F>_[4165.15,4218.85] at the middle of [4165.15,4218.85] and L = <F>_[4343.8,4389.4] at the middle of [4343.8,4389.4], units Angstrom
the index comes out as 0.12 mag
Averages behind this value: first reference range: 9.89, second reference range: 11.5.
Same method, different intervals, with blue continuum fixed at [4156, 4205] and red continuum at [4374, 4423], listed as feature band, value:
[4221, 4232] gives 0.136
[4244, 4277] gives 0.088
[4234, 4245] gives 0.022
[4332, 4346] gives 0.068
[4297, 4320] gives 0.307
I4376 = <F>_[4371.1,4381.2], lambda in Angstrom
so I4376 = 11.6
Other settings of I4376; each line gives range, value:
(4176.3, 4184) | 9.47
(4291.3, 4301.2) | 8.63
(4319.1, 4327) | 11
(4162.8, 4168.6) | 10.8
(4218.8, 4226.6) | 9.86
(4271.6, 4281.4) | 9.42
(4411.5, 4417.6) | 12.9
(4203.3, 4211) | 9.72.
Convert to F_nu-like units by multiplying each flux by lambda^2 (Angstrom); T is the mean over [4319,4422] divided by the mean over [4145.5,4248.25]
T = 1.27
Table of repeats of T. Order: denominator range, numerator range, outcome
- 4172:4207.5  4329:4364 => 1.25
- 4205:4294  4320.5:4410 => 1.22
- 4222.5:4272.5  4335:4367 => 1.21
